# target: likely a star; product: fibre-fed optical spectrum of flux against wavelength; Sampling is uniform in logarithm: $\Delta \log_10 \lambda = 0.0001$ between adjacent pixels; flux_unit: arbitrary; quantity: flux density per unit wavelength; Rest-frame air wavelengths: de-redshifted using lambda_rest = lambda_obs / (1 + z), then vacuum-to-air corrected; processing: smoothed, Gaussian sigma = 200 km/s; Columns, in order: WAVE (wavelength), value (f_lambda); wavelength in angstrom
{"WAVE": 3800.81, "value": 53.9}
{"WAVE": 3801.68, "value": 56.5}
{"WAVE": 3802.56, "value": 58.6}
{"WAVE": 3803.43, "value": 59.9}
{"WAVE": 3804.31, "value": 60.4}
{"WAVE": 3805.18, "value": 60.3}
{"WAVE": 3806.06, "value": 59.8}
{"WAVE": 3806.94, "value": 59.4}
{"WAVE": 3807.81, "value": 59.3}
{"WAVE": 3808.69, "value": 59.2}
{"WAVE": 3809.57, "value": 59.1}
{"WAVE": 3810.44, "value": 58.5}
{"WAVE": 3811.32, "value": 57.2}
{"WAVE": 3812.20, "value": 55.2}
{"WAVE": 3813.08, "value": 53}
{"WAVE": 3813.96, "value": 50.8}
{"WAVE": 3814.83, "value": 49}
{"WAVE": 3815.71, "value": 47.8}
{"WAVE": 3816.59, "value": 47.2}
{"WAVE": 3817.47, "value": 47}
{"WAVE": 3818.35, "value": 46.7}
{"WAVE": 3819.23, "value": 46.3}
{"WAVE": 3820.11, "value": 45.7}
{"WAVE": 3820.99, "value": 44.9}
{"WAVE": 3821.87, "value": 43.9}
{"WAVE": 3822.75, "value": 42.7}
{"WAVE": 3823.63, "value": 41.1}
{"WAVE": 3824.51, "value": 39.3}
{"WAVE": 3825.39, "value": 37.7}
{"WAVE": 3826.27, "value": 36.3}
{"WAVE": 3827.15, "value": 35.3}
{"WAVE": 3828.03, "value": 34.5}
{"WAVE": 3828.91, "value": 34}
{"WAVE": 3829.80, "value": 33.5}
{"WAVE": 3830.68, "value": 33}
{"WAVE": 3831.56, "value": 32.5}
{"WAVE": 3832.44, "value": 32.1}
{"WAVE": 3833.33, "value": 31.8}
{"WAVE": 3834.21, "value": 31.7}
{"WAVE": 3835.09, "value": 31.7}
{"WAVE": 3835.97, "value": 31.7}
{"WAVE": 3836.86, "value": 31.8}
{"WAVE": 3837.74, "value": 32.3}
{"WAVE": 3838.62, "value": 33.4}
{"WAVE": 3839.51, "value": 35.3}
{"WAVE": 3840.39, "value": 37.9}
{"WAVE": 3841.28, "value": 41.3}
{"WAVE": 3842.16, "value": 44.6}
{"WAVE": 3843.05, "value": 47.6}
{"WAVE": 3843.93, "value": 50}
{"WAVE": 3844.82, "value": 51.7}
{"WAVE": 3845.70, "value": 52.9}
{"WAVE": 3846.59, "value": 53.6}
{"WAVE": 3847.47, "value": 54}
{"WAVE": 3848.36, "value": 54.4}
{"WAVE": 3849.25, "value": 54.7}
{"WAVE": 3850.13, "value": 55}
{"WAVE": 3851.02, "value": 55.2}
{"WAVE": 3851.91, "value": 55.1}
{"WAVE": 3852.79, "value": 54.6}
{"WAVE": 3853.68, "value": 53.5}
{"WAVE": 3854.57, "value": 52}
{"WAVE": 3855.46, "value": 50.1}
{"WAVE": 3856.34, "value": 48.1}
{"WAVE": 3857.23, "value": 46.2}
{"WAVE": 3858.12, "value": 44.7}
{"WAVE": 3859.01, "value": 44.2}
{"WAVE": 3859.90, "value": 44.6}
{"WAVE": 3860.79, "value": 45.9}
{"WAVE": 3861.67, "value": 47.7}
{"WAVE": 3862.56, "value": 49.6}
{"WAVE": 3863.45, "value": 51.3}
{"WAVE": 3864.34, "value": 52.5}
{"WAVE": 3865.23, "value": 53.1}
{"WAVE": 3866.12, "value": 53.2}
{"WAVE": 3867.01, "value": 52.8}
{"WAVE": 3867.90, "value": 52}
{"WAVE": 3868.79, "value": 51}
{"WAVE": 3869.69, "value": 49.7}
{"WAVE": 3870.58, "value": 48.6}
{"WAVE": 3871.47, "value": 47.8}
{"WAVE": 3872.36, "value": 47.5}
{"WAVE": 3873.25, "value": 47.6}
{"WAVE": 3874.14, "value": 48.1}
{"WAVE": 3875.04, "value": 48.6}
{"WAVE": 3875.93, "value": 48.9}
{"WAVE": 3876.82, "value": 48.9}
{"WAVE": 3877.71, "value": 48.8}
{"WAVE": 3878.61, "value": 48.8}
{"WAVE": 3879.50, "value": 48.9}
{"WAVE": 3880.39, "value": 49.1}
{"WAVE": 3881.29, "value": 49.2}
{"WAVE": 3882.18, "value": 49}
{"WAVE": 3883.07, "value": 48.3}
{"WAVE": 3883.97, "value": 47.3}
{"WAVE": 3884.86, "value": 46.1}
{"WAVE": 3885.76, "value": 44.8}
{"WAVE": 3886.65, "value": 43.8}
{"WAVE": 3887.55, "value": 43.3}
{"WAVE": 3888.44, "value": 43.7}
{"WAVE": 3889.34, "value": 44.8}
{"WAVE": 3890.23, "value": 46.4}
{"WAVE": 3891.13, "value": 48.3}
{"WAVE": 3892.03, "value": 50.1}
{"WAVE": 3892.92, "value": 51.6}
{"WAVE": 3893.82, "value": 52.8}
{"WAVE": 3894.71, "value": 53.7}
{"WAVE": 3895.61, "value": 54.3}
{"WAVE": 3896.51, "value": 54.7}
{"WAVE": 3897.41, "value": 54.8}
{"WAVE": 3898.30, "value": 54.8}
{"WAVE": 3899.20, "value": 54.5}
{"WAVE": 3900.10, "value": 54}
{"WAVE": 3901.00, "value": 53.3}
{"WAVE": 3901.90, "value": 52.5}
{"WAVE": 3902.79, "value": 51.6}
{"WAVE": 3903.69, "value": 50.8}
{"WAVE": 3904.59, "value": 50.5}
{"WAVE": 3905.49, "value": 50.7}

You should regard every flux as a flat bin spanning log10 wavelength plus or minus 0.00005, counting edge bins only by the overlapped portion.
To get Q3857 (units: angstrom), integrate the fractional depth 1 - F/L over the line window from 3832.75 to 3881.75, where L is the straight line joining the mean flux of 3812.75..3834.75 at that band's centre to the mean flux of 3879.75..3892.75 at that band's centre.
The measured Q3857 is -3.5 angstrom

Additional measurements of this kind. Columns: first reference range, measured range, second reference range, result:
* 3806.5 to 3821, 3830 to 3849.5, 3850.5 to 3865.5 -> 3.9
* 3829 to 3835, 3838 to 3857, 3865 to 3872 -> -4.1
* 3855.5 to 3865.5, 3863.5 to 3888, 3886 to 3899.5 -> 0.0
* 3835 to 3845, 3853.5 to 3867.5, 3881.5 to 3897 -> -2.1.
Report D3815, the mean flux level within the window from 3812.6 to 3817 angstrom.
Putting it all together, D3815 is 49.6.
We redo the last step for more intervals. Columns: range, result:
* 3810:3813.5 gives 56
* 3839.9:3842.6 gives 41.2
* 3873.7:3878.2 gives 48.6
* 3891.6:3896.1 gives 52.6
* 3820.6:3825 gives 42.3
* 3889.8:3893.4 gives 49.1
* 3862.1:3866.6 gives 51.9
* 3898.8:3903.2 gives 53.2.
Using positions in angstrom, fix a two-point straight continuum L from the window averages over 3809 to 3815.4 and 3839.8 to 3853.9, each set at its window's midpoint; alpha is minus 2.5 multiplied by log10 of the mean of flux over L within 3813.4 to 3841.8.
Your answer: 0.34 mag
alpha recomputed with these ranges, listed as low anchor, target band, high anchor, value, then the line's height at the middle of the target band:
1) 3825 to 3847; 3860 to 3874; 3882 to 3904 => -0.12 mag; 44.5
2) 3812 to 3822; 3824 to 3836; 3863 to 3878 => 0.38 mag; 48.6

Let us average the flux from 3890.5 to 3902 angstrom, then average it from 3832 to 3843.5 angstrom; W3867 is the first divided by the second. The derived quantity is 1.5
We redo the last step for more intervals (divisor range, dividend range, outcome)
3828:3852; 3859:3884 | 1.18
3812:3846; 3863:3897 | 1.21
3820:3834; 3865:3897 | 1.32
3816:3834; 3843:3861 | 1.30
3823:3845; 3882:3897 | 1.32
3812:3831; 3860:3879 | 1.16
